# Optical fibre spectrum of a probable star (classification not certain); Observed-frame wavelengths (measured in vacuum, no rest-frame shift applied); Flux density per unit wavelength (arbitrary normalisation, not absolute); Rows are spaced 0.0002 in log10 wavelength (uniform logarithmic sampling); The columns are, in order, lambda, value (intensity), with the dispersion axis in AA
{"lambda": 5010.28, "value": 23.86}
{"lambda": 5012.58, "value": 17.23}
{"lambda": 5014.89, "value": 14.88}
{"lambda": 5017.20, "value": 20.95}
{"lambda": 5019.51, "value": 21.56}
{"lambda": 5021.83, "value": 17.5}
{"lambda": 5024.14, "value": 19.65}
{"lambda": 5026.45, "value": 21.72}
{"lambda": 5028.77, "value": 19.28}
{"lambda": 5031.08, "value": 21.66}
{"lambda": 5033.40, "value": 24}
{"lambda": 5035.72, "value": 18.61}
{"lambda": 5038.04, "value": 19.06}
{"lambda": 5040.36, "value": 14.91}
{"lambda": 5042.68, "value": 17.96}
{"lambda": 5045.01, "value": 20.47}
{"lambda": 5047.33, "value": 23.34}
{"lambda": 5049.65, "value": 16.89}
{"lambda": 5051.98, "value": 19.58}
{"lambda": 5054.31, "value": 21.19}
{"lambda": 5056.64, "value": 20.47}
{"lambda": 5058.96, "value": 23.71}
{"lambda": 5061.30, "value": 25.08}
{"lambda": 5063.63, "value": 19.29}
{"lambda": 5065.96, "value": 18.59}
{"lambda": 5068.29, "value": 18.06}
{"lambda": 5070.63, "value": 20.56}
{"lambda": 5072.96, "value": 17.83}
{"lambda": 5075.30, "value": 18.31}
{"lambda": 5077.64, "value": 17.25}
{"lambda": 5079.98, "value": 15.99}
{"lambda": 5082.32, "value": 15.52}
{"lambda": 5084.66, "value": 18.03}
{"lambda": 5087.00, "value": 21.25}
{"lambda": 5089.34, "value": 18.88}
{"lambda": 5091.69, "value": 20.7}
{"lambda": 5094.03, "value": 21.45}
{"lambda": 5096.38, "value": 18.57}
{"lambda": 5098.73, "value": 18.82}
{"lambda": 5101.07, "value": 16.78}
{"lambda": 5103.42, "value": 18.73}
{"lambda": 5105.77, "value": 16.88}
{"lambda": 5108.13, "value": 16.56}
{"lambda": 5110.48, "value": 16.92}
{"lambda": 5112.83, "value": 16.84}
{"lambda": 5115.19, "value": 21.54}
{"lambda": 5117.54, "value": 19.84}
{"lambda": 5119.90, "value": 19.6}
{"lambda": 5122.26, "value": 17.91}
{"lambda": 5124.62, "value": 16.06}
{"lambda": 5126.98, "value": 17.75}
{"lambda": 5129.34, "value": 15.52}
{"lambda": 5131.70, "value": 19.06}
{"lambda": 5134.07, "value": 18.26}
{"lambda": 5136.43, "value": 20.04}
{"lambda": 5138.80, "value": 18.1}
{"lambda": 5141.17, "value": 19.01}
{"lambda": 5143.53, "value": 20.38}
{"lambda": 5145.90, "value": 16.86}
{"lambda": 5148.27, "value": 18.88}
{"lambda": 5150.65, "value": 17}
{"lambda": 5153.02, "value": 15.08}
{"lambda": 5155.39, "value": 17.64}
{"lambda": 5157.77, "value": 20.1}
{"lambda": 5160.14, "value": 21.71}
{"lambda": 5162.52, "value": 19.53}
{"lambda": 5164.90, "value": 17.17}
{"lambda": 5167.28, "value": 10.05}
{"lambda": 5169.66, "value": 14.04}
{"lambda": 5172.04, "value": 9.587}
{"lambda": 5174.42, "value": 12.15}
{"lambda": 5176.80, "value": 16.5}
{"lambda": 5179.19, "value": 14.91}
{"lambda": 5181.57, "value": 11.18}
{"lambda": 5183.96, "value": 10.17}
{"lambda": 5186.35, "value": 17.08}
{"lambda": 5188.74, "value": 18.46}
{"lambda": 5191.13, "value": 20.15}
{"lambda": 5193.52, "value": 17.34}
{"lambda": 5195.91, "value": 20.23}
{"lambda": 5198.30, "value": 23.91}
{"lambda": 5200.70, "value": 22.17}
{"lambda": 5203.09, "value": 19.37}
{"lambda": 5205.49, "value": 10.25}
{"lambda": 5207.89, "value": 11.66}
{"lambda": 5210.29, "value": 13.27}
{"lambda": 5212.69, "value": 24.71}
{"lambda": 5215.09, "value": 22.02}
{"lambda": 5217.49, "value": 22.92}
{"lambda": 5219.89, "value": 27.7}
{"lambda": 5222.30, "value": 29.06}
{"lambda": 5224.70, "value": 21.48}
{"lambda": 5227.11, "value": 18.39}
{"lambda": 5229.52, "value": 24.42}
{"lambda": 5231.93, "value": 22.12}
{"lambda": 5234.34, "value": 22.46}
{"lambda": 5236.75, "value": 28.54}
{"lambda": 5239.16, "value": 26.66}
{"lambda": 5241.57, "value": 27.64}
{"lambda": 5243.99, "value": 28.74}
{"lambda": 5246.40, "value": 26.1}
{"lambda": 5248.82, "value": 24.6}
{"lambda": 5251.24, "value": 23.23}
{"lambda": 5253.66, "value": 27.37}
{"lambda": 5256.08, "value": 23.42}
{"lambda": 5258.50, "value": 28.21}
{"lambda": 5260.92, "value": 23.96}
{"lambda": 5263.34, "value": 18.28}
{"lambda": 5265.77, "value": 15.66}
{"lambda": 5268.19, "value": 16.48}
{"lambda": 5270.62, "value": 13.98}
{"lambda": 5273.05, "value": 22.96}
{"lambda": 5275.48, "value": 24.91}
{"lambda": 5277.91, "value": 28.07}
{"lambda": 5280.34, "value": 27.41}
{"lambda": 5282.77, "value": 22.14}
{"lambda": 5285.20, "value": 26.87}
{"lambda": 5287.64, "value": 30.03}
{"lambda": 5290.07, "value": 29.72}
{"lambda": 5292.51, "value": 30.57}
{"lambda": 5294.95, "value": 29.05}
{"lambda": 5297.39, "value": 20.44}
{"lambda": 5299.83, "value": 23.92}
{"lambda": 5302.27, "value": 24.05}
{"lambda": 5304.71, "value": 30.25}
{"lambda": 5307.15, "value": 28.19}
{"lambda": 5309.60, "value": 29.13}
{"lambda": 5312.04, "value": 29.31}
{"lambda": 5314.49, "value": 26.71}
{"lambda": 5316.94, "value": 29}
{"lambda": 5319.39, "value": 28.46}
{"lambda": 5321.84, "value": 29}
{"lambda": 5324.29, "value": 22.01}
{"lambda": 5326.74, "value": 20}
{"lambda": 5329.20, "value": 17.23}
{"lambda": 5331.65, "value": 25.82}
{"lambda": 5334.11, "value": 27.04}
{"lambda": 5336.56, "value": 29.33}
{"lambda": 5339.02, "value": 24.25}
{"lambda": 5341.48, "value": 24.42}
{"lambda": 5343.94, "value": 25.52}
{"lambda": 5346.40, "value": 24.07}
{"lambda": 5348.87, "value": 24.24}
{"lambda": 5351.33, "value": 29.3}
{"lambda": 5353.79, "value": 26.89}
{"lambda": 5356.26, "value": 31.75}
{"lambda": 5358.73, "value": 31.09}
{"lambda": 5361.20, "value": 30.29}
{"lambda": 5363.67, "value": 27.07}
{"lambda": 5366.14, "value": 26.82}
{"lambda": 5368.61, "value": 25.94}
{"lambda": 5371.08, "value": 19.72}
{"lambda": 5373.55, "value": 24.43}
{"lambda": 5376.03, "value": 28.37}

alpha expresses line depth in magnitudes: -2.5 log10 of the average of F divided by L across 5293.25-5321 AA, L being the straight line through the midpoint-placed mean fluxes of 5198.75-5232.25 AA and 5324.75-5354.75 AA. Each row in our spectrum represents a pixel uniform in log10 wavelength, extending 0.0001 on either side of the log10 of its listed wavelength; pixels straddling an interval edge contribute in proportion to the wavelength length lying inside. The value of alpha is -0.15 mag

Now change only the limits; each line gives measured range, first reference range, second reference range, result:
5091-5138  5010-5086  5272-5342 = 0.154 mag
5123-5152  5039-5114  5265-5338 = 0.146 mag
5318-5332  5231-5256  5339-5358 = 0.116 mag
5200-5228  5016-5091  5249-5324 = 0.165 mag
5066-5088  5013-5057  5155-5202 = 0.039 mag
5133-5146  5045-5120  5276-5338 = 0.114 mag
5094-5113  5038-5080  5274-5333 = 0.166 mag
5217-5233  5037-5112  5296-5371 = -0.026 mag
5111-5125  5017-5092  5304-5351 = 0.131 mag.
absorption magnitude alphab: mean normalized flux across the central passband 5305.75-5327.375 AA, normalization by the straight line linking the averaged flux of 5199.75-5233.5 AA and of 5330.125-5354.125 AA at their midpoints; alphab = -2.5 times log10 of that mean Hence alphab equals -0.09 mag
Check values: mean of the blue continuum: 20.7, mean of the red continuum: 26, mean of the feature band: 27.1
